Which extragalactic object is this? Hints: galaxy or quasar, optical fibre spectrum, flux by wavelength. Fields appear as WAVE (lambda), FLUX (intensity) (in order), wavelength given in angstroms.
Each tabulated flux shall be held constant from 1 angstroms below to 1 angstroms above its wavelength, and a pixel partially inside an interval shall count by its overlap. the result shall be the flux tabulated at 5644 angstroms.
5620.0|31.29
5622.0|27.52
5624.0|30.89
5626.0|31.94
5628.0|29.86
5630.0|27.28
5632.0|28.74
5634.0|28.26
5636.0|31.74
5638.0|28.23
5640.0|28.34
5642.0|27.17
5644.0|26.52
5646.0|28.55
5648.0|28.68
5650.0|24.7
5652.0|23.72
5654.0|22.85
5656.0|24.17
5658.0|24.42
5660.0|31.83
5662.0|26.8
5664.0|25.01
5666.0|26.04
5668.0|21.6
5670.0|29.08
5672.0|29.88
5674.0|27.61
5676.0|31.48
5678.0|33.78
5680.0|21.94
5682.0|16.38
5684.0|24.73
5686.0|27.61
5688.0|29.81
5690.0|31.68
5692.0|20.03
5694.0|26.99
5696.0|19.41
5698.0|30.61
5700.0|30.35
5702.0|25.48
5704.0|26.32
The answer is 26.52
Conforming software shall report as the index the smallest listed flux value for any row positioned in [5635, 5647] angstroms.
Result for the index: 26.52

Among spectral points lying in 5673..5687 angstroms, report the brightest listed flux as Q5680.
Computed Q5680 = 33.78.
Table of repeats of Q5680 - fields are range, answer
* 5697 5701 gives 30.61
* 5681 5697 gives 31.68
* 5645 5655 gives 28.68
